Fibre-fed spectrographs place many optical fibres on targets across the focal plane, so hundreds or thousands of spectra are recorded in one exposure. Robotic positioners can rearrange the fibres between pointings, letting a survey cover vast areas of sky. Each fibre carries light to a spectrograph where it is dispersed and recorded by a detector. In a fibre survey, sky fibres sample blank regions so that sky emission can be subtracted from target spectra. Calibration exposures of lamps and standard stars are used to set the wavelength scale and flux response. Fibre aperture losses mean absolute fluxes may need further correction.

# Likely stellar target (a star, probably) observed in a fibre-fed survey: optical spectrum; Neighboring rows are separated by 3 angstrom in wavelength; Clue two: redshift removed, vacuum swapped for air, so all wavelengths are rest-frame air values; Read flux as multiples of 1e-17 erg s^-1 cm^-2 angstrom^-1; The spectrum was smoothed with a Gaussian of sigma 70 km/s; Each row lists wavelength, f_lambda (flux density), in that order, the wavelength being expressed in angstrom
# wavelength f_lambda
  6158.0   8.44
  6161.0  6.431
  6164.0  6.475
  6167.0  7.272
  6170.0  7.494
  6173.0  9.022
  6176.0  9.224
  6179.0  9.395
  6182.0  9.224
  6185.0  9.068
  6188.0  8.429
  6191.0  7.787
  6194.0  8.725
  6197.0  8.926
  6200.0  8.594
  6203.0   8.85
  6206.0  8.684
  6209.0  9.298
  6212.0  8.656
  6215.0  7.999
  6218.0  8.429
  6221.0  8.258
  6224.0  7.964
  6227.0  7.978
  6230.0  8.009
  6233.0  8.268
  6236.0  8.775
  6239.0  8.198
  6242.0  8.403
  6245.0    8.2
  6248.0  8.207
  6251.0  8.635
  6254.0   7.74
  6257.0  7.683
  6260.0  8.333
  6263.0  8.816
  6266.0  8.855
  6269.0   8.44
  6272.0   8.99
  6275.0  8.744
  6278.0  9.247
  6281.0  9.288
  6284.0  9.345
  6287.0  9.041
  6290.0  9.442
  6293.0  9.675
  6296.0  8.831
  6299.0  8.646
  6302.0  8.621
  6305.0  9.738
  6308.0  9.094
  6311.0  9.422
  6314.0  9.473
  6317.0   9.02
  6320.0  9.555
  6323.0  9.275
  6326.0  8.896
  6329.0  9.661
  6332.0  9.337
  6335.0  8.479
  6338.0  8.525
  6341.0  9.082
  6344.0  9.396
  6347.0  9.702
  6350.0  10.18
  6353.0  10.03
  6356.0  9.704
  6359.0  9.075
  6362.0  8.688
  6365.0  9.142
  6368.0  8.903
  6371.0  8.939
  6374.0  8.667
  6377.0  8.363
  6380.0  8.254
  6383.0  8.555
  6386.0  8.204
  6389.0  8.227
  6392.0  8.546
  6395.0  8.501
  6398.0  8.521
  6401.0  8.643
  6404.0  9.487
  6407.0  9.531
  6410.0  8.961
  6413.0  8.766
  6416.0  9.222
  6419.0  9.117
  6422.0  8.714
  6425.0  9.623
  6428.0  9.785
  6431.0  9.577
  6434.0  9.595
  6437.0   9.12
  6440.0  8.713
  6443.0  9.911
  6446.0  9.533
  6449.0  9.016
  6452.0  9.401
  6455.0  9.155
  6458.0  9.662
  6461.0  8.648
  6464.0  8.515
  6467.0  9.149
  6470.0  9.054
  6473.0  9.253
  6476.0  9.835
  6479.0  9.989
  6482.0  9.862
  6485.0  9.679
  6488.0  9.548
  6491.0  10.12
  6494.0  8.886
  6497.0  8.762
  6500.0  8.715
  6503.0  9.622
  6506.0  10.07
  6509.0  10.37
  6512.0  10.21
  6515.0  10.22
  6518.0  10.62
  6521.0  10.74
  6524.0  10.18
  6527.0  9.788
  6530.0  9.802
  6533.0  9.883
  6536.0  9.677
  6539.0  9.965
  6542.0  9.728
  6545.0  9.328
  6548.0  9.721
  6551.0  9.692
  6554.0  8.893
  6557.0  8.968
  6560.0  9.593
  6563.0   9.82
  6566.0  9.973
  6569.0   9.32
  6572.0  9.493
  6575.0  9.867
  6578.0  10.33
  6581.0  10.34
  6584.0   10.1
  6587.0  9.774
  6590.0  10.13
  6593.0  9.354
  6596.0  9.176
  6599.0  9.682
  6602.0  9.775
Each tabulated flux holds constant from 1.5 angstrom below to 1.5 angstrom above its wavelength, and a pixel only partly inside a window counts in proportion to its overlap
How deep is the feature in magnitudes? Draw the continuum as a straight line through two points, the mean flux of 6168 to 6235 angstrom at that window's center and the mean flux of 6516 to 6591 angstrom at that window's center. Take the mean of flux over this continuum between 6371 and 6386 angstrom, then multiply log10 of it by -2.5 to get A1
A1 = 0.09 mag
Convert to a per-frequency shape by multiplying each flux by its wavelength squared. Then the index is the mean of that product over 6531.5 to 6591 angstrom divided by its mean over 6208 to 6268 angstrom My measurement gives 1.29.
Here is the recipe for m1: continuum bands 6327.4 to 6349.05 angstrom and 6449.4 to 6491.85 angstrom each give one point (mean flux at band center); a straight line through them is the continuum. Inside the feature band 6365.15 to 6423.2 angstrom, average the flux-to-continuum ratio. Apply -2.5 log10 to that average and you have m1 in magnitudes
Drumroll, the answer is 0.06 mag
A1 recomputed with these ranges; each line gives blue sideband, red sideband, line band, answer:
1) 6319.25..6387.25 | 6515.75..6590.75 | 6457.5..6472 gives 0.06 mag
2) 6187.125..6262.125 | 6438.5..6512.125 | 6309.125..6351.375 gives -0.06 mag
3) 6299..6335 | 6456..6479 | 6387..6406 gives 0.07 mag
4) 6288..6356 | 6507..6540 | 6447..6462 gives 0.07 mag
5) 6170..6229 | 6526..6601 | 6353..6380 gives 0.02 mag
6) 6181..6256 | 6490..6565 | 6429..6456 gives 0.00 mag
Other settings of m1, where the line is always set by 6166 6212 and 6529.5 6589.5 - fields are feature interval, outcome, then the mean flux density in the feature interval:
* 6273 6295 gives -0.03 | 9.24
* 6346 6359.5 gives -0.07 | 9.79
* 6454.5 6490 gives 0.01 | 9.38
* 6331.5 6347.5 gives 0.01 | 9.03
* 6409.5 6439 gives 0.01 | 9.25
